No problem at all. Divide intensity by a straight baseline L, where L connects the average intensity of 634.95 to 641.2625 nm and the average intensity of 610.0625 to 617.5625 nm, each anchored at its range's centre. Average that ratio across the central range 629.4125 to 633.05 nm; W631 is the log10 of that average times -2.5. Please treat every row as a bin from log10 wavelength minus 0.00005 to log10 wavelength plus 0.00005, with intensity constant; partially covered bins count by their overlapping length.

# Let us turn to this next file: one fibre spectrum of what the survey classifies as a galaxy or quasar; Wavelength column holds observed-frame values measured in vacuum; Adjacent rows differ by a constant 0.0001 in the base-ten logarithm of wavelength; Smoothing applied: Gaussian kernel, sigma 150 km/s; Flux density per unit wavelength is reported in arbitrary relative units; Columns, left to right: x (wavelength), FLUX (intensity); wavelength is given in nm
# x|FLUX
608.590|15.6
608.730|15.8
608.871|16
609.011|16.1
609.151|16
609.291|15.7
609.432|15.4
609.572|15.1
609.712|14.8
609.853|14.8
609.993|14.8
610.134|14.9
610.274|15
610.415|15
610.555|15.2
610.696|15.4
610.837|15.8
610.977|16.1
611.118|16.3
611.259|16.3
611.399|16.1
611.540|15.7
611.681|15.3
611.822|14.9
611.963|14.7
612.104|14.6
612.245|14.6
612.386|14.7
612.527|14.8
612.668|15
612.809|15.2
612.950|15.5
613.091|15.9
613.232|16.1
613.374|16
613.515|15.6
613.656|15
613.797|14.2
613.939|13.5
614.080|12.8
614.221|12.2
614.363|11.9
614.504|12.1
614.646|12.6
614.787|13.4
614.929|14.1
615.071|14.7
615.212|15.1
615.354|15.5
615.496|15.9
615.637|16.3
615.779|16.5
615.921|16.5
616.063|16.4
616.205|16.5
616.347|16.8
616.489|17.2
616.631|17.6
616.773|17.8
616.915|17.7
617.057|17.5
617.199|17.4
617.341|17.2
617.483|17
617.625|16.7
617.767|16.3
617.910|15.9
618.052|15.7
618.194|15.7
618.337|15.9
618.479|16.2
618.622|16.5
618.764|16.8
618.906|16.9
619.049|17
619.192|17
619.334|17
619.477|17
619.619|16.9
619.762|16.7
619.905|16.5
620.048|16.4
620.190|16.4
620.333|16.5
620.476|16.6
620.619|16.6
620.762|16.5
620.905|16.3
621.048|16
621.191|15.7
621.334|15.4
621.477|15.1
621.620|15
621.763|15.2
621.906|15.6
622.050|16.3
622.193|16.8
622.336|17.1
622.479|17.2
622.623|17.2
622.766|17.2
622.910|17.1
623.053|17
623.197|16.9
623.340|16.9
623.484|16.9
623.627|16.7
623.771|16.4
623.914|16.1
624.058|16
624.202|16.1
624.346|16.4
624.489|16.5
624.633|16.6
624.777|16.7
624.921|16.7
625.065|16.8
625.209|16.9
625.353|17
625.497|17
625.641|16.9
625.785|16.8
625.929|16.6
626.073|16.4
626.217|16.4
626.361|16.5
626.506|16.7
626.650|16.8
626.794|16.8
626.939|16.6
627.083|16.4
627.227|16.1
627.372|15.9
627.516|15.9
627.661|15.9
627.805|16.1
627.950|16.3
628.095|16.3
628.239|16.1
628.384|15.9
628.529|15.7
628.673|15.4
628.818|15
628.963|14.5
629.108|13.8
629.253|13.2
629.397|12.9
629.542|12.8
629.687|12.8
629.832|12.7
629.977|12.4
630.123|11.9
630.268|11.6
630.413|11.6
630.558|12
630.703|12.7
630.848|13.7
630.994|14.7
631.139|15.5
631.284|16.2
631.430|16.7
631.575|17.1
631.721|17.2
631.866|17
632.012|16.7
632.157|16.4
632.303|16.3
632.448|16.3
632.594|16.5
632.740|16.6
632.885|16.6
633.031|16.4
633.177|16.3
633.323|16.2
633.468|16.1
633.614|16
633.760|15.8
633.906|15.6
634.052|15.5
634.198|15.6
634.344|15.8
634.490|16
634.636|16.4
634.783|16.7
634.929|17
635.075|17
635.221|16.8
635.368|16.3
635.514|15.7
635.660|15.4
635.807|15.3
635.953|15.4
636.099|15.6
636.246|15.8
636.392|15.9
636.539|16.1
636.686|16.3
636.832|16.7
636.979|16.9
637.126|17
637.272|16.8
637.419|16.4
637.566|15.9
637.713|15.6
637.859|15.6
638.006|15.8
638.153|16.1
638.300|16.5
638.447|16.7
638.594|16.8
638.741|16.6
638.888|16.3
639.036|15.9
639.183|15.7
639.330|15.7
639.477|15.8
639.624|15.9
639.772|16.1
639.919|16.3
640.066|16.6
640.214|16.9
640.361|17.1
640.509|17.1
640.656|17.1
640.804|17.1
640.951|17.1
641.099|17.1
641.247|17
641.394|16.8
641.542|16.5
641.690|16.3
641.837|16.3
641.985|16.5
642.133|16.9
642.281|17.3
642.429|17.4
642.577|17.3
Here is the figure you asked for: 0.09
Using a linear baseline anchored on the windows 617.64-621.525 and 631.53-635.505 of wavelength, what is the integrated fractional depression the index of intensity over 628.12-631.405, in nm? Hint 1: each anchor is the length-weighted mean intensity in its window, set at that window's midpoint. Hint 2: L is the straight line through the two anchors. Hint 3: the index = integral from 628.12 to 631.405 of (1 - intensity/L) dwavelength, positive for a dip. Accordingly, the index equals 0.50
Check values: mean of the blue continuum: 16.4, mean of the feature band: 13.9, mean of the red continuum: 16.4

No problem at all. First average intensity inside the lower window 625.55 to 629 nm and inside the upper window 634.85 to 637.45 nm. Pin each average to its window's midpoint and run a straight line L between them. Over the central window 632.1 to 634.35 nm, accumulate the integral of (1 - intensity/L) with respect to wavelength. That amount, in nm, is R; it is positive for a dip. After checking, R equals 0.01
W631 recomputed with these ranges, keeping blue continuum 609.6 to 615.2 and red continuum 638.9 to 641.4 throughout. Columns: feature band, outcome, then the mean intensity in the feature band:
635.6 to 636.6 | 0.04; 15.6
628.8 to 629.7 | 0.17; 13.5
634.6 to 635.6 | -0.02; 16.5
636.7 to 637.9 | 0.00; 16.4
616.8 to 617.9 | -0.14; 17.1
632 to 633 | -0.03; 16.5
